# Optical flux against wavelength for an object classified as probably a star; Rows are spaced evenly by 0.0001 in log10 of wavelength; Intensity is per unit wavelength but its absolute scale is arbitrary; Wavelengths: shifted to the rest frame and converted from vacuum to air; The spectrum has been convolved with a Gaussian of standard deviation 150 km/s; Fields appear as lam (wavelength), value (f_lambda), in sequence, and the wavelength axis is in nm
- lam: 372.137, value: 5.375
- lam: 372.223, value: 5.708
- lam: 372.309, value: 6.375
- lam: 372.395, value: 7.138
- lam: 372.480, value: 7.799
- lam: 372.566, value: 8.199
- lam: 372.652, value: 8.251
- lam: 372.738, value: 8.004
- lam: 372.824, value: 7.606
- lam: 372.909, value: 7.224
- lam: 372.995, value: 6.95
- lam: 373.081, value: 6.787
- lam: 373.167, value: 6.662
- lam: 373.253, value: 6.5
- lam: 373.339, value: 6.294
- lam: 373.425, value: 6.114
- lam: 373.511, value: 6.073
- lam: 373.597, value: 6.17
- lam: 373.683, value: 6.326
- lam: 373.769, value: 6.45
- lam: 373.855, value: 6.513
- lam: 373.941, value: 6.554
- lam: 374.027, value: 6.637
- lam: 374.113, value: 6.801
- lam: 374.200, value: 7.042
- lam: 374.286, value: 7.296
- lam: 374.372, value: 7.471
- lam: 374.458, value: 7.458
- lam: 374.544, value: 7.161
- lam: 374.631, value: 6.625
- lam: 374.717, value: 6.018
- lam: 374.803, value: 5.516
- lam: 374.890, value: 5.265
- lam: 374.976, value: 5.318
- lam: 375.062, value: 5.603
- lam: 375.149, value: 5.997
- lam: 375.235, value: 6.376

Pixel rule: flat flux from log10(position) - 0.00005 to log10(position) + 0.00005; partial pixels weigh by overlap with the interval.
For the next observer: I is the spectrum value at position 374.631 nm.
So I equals 6.625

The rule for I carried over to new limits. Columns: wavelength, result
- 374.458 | 7.458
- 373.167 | 6.662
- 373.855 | 6.513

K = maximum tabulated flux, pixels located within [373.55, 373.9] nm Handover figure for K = 6.513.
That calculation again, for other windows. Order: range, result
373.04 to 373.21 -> 6.787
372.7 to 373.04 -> 8.004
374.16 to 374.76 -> 7.471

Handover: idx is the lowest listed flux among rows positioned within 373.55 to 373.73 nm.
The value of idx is 6.17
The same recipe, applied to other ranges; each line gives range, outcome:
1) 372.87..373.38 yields 6.294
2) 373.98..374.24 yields 6.637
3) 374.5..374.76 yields 6.018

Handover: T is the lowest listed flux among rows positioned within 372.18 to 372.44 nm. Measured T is 5.708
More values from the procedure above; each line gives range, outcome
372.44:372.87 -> 7.606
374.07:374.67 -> 6.625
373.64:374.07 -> 6.326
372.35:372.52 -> 7.138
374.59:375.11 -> 5.265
